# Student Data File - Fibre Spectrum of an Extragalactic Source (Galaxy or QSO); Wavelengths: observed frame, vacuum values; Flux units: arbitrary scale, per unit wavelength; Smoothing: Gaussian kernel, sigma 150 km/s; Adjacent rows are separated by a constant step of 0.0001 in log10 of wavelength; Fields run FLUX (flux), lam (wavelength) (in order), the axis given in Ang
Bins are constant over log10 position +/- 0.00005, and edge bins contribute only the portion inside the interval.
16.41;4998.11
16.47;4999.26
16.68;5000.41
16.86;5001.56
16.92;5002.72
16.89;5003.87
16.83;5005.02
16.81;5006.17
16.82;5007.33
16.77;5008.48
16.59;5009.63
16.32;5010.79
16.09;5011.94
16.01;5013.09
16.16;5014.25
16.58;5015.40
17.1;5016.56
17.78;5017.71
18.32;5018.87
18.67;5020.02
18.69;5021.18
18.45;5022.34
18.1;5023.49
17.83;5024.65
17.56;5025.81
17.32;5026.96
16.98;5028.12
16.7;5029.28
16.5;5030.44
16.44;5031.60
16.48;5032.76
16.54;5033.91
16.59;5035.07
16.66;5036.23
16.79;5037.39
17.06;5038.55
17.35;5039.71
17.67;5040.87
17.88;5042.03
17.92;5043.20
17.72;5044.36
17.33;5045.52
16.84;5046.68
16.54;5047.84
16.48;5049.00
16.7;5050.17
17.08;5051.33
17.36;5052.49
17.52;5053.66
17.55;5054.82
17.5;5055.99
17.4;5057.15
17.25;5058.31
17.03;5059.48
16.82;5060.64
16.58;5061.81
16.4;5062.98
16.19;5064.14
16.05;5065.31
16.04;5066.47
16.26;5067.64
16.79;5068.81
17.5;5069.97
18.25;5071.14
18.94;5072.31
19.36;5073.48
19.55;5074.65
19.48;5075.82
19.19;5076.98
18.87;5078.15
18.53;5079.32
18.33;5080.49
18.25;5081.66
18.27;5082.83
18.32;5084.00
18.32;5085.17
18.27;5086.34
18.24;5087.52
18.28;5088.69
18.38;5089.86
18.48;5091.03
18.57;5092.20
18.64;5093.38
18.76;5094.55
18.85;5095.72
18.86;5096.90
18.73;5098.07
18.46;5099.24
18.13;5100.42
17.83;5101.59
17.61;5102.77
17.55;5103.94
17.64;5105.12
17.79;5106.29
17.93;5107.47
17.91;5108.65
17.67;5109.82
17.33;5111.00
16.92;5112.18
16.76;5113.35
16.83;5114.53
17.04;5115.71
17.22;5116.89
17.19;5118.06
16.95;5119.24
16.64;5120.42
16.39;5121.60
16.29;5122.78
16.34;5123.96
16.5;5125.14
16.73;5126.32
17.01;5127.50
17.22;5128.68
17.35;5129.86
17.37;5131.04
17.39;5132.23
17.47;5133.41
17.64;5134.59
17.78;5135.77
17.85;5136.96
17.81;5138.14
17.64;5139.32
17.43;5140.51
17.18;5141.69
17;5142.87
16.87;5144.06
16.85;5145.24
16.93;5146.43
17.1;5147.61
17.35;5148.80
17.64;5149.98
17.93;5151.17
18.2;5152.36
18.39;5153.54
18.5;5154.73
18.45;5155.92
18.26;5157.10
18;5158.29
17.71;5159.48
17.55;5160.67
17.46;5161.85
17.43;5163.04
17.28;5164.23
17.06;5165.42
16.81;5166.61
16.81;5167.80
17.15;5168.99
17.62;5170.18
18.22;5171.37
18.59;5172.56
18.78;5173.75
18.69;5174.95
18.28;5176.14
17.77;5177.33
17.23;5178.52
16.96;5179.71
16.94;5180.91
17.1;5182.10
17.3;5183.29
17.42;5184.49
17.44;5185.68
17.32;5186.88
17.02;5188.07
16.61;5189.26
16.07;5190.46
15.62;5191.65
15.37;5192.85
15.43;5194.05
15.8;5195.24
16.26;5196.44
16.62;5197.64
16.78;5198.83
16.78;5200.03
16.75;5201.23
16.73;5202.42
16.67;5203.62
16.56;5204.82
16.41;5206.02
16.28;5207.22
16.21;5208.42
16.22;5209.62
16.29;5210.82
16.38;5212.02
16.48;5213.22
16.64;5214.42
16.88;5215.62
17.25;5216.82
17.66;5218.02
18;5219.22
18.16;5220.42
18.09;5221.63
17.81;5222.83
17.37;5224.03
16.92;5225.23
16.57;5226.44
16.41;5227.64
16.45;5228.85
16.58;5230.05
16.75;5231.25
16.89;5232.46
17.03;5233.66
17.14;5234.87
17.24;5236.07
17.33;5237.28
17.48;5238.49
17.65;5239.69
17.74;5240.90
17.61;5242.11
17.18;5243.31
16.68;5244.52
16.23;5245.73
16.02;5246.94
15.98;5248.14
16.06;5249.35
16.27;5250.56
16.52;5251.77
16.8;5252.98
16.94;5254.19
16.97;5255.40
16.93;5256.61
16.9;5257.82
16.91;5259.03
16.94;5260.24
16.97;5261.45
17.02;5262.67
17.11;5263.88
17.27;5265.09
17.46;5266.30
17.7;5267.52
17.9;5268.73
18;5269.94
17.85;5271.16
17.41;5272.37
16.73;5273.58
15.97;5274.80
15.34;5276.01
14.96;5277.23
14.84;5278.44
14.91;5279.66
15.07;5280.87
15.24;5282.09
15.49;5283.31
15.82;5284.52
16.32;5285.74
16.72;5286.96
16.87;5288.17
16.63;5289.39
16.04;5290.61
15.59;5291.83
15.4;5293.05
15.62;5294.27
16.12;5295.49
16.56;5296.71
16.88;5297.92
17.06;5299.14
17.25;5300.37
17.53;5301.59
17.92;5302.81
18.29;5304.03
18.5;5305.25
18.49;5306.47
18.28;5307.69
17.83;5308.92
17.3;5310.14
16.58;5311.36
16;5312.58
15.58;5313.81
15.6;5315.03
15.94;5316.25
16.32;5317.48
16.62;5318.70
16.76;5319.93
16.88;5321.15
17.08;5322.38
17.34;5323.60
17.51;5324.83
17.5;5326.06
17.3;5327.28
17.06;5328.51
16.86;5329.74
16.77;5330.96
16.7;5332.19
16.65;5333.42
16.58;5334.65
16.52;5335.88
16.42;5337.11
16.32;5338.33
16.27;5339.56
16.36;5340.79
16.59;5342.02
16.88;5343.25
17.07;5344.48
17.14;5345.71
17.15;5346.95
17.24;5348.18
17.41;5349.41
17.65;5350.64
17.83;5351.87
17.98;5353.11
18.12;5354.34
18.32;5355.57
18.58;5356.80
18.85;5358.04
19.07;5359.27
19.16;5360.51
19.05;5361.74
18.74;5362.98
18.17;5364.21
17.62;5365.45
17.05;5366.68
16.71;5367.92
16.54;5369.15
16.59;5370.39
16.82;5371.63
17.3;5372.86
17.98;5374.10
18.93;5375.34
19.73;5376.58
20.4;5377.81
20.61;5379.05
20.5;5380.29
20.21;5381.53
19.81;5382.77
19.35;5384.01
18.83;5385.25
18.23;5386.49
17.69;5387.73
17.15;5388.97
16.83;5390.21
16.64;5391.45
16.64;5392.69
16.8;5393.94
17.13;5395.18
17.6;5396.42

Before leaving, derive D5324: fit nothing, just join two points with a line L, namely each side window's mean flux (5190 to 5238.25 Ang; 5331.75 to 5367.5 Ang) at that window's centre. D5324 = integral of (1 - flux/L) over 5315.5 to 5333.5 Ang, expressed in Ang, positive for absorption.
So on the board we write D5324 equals 0.5 Ang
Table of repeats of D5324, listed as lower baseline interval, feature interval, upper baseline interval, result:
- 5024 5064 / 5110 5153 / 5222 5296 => -0.7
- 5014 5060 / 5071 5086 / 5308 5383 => -1.3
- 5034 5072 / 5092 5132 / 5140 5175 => -0.3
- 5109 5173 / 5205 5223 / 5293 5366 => 0.4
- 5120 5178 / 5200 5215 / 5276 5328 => 0.6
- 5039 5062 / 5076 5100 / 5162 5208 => -1.9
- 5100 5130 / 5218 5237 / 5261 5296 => -0.7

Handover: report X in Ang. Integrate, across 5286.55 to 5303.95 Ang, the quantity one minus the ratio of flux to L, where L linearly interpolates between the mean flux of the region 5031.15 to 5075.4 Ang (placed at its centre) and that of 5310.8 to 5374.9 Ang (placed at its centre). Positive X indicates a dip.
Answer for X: 0.55 Ang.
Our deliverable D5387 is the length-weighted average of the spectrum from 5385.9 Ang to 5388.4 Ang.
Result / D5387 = 17.9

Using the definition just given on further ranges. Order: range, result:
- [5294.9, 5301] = 16.8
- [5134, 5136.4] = 17.7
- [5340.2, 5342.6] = 16.5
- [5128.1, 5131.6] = 17.3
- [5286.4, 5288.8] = 16.8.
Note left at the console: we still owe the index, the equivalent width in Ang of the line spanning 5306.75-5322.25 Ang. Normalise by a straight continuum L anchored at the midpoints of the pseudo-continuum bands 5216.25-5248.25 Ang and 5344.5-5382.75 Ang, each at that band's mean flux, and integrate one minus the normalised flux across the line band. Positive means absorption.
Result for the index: 1.0 Ang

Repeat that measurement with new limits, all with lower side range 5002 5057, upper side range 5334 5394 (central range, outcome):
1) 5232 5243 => 0.1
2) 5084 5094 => -0.7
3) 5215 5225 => 0.0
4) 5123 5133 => 0.2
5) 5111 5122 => 0.3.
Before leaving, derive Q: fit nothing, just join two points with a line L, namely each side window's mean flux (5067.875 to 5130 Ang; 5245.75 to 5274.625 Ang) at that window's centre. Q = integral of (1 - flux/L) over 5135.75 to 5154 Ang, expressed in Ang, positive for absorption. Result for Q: 0.13 Ang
